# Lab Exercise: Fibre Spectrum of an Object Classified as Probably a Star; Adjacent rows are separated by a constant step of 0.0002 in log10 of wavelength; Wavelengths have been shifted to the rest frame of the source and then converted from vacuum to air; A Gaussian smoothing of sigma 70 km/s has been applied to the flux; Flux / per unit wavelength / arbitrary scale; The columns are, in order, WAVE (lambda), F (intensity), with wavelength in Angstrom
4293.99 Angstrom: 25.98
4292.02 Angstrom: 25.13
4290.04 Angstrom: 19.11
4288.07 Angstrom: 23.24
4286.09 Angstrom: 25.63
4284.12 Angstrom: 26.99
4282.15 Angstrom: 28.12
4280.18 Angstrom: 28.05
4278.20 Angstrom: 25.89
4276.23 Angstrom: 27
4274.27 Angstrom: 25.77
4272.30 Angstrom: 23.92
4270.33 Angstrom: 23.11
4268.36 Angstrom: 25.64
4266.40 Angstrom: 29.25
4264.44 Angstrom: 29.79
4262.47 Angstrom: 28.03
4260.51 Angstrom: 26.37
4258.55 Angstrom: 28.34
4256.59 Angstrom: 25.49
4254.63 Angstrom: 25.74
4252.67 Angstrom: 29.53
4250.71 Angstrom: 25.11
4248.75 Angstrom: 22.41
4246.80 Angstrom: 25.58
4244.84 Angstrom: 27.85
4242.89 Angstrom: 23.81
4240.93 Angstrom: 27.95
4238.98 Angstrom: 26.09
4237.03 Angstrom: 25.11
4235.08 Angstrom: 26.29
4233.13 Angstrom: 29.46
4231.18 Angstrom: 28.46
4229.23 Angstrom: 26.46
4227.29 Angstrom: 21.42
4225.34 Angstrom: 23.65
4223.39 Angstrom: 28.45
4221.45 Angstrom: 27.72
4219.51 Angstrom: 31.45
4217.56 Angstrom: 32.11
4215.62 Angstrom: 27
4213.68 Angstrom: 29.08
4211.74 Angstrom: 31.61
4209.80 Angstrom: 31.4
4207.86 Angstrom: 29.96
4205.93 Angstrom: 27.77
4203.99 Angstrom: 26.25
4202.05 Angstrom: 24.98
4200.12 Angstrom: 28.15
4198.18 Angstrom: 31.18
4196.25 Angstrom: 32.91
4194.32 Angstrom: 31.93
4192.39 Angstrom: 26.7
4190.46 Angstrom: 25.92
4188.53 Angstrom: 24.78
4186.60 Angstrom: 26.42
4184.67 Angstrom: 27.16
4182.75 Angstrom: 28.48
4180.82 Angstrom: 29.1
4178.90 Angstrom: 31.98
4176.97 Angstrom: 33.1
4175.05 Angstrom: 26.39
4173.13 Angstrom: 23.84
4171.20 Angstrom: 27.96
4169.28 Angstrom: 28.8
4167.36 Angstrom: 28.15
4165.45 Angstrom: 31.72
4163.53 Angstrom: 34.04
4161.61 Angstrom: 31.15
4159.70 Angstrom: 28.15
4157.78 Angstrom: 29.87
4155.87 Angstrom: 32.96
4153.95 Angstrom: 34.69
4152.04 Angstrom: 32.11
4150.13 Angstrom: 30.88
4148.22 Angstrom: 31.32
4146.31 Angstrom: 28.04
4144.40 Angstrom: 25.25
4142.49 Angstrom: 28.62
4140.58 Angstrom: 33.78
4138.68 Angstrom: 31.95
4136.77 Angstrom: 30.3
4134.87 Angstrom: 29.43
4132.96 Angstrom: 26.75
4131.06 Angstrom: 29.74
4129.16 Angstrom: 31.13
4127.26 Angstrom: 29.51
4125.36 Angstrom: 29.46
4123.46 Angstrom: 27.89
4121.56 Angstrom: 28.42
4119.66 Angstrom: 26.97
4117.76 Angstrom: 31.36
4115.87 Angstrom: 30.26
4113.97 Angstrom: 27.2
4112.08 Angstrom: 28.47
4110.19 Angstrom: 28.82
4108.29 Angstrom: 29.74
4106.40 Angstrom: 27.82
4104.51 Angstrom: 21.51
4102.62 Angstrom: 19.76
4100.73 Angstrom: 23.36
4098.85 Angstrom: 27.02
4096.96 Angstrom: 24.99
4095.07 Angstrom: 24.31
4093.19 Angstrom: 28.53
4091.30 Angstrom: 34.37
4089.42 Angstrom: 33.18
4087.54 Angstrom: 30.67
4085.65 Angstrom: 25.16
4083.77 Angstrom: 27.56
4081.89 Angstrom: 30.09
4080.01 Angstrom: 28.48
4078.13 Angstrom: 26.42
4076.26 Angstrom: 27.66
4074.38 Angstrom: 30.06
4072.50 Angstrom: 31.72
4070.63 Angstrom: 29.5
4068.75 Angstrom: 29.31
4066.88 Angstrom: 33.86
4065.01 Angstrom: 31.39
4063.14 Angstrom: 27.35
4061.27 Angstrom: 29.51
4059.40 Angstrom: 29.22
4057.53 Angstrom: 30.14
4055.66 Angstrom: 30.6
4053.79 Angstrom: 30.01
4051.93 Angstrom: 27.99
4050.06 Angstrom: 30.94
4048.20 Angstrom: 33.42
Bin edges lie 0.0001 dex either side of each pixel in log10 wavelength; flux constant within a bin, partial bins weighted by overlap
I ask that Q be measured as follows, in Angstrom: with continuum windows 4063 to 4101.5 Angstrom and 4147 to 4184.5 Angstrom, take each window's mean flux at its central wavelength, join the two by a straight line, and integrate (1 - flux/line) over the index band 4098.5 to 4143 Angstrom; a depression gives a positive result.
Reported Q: 1.7 Angstrom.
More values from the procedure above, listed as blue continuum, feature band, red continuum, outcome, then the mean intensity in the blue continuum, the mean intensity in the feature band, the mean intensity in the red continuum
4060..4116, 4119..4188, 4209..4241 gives -3.75 Angstrom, 28.2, 29.6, 27.8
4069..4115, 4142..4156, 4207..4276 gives -1.46 Angstrom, 27.8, 30.4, 27.1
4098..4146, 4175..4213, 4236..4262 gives -2.59 Angstrom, 28.2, 28.9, 26.1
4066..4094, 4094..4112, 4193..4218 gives 2.59 Angstrom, 29.8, 25.4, 29.5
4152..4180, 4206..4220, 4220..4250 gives -1.39 Angstrom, 30.3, 30.2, 26.1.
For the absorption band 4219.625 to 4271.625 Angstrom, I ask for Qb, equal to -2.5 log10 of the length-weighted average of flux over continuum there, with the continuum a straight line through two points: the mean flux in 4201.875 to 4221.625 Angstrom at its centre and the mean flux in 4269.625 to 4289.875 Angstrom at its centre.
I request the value 0.04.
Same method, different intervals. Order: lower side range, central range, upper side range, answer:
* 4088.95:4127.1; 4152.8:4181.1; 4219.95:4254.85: -0.12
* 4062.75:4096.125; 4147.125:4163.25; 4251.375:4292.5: -0.12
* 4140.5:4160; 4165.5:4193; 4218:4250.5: 0.04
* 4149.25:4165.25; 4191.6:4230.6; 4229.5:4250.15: -0.01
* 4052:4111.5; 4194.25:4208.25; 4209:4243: -0.04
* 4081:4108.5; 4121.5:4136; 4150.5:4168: 0.01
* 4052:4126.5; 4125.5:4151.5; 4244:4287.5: -0.07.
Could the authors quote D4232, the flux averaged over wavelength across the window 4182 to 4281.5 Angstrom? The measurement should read 27.3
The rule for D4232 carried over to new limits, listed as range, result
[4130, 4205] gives 29.4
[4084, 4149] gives 28.4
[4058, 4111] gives 28.3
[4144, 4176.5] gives 29.9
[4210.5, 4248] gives 27.3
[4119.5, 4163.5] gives 30.1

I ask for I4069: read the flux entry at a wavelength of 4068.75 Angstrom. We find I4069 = 29.31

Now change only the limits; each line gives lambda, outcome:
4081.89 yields 30.09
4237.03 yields 25.11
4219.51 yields 31.45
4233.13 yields 29.46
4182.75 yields 28.48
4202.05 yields 24.98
